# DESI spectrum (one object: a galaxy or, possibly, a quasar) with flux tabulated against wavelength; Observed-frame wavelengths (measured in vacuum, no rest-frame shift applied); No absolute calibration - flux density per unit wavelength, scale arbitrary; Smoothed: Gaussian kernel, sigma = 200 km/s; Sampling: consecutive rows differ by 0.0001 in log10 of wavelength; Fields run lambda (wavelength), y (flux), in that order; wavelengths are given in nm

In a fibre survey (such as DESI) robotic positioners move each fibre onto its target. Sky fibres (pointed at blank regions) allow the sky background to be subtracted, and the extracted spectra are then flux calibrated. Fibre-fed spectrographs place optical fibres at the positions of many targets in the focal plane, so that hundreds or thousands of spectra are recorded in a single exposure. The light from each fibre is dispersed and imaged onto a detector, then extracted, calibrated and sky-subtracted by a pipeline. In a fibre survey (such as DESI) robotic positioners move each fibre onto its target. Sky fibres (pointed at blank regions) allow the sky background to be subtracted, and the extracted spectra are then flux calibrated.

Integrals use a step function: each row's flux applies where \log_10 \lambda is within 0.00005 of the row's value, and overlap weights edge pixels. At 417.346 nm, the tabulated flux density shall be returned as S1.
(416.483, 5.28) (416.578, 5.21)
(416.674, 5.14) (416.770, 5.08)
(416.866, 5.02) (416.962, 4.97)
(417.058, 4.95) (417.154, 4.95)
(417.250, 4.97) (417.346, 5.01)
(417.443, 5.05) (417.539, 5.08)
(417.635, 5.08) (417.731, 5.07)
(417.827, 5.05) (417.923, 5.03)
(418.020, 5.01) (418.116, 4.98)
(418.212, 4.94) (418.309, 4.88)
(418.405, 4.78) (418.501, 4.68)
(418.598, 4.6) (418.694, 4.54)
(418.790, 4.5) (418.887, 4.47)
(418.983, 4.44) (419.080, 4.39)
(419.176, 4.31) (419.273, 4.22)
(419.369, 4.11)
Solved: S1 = 5.01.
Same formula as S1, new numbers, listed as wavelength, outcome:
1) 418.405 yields 4.78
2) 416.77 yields 5.08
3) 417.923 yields 5.03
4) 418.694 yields 4.54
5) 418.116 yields 4.98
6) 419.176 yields 4.31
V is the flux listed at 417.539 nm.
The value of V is 5.08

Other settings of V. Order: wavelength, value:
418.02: 5.01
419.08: 4.39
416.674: 5.14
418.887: 4.47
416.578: 5.21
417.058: 4.95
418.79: 4.5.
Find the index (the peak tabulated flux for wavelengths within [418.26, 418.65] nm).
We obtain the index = 4.88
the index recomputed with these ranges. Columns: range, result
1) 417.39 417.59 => 5.08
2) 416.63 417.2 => 5.14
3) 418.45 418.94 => 4.68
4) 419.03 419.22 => 4.39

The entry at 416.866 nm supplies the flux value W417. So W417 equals 5.02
